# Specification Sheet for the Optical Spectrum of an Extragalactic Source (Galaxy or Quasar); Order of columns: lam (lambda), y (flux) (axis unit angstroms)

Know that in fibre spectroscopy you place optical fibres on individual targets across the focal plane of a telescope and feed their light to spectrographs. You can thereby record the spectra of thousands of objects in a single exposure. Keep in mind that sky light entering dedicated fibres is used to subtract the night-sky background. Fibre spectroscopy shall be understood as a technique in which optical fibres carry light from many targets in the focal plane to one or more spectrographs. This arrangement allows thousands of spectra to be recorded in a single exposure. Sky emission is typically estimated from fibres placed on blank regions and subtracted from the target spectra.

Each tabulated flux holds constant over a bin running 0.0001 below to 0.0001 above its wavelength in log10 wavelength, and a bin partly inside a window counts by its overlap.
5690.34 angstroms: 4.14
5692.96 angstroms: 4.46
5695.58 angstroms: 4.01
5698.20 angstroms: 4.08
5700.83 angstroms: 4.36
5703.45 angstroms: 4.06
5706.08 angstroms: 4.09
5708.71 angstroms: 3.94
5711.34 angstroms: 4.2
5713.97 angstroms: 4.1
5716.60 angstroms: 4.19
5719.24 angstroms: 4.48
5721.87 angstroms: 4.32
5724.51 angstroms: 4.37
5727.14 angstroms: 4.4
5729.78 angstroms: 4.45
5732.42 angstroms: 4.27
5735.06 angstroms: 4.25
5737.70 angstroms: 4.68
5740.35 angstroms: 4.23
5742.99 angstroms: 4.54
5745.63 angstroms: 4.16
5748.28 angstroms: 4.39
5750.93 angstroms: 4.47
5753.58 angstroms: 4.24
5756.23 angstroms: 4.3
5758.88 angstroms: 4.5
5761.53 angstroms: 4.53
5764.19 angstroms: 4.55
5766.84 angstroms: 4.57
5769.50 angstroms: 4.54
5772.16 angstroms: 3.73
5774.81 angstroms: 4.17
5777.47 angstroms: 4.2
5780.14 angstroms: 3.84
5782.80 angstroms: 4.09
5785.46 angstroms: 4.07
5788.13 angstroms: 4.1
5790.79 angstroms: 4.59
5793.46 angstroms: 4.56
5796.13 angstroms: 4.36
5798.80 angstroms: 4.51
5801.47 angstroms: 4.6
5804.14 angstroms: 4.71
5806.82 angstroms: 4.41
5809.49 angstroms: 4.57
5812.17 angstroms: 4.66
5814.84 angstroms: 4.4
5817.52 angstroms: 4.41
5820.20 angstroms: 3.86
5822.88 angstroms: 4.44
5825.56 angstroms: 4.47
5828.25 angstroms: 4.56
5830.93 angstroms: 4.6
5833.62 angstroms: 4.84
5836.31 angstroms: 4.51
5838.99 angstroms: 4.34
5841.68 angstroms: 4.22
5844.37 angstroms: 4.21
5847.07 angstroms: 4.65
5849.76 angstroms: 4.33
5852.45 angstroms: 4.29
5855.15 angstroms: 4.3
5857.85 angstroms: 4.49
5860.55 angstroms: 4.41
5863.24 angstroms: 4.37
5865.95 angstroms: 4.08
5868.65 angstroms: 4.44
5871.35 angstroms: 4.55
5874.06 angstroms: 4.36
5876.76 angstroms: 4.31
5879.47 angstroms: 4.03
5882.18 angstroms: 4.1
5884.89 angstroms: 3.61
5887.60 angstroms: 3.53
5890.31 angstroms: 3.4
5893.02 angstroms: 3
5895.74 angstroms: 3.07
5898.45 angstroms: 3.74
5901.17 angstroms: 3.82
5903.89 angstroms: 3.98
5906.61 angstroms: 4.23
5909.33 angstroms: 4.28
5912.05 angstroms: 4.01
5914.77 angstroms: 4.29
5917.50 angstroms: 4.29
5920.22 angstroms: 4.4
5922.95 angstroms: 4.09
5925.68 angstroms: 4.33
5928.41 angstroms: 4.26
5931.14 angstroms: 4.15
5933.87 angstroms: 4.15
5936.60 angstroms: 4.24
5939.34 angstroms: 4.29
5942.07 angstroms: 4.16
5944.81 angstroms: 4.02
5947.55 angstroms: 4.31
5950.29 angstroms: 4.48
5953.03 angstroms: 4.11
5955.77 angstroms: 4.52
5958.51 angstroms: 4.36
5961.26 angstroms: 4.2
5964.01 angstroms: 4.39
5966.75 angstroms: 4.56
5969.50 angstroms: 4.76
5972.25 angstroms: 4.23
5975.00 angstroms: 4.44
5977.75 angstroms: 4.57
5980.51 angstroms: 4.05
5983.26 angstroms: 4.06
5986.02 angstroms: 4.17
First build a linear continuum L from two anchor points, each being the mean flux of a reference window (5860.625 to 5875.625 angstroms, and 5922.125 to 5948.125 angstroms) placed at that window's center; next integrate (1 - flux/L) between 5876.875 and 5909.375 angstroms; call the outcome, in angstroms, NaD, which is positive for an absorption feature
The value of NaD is 4.3 angstroms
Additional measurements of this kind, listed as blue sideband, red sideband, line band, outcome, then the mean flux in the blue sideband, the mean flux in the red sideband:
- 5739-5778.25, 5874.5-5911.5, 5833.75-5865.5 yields -3.3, 4.34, 3.8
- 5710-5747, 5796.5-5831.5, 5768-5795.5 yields 1.4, 4.33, 4.47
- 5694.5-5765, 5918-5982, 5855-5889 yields 0.9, 4.3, 4.31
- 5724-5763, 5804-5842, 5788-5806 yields -0.3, 4.39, 4.47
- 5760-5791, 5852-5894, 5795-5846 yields -3.6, 4.24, 4.08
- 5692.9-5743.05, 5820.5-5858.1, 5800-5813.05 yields -0.6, 4.26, 4.43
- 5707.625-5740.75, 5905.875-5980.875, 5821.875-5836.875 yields -1.0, 4.3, 4.3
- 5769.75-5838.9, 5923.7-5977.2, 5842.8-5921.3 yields 4.6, 4.37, 4.32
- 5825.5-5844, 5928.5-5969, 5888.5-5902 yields 3.1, 4.49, 4.29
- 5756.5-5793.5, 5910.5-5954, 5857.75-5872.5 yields -0.5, 4.28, 4.23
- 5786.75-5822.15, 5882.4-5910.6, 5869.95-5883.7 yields -1.5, 4.44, 3.68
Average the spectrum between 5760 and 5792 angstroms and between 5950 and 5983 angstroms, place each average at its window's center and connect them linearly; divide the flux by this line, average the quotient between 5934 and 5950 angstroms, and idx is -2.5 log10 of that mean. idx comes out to 0.04 mag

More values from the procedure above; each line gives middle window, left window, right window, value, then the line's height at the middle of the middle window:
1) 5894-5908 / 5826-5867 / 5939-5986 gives 0.17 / 4.37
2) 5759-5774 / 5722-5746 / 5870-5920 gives -0.02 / 4.29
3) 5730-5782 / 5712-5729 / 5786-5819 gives 0.01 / 4.38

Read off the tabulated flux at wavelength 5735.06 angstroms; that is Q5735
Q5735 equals 4.25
